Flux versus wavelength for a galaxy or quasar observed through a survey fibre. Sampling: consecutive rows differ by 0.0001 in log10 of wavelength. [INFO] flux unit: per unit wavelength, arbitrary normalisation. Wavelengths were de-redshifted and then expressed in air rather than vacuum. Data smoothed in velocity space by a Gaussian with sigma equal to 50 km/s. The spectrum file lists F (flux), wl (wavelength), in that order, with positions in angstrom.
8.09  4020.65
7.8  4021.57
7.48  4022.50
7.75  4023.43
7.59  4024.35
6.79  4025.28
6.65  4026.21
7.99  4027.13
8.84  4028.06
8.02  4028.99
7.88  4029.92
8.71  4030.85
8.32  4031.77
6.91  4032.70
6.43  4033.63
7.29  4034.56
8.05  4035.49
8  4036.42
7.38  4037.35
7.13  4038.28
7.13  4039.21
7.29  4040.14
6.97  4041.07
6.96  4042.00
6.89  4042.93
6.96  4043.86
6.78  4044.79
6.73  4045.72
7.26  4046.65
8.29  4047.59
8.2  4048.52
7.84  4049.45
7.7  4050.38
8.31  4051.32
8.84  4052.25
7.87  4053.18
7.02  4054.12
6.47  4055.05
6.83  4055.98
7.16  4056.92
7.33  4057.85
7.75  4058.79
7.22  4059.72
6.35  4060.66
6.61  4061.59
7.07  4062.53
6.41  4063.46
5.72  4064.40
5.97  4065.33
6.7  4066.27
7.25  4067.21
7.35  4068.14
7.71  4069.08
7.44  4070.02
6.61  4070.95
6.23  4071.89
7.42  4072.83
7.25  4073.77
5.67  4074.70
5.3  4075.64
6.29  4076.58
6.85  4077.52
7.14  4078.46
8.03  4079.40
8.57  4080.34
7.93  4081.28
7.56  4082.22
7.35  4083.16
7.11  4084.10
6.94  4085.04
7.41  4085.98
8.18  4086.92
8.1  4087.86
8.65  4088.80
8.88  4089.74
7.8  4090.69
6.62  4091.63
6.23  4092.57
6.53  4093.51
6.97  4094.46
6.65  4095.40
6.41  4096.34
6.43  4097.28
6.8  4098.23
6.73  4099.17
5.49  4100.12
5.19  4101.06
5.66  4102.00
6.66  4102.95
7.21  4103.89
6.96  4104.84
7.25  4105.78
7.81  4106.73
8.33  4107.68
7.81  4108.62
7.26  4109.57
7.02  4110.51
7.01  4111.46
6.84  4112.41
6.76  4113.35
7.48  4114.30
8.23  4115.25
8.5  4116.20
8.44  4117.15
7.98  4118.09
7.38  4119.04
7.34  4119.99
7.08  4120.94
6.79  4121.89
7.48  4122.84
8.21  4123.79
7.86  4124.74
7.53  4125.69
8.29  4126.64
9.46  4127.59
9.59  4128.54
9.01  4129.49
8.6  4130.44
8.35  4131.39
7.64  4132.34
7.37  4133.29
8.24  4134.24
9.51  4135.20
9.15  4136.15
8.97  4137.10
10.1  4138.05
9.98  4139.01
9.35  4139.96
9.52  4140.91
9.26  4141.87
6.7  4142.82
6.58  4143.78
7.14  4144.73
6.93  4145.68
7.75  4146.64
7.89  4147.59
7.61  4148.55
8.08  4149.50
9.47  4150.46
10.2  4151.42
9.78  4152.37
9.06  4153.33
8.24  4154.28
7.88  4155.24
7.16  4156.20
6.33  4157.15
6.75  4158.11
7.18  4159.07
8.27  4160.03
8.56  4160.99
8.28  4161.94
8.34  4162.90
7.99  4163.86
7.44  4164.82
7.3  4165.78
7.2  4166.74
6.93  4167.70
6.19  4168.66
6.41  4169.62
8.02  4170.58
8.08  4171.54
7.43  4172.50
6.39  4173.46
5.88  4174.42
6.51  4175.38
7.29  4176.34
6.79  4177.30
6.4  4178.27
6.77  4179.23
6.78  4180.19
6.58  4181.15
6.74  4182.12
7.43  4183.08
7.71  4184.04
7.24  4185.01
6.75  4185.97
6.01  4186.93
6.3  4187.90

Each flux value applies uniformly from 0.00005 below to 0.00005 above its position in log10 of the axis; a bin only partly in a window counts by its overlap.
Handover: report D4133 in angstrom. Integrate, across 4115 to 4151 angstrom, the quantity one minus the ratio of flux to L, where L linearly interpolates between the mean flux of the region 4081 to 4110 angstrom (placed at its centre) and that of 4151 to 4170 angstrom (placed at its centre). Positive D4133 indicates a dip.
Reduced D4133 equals -3.61 angstrom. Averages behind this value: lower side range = 7.12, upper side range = 7.77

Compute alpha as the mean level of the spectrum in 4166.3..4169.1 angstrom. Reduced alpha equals 6.77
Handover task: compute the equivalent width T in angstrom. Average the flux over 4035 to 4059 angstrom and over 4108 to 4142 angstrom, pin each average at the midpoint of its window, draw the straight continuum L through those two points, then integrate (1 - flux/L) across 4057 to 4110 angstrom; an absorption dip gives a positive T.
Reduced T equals 5.2 angstrom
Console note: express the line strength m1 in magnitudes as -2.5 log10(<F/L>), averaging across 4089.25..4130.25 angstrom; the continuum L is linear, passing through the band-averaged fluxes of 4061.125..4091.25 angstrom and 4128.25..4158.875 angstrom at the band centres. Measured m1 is 0.06 mag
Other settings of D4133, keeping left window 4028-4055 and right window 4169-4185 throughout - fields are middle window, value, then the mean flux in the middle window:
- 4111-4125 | -0.67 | 7.55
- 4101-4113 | 0.33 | 7.06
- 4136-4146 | -1.98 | 8.52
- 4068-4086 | 0.72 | 7.09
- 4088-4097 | 0.14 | 7.21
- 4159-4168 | -1.00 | 7.79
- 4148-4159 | -1.77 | 8.19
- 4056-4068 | 1.04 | 6.81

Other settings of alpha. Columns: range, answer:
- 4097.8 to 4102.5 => 5.97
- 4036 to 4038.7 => 7.5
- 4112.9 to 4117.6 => 7.87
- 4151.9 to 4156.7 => 8.41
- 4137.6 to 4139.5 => 10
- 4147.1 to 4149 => 7.75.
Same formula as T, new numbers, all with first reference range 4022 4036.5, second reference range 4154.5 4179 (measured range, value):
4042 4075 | 1.9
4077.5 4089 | -0.3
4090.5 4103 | 1.8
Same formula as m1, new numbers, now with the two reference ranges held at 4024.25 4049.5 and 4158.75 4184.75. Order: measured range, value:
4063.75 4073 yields 0.09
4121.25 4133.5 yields -0.12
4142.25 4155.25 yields -0.12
